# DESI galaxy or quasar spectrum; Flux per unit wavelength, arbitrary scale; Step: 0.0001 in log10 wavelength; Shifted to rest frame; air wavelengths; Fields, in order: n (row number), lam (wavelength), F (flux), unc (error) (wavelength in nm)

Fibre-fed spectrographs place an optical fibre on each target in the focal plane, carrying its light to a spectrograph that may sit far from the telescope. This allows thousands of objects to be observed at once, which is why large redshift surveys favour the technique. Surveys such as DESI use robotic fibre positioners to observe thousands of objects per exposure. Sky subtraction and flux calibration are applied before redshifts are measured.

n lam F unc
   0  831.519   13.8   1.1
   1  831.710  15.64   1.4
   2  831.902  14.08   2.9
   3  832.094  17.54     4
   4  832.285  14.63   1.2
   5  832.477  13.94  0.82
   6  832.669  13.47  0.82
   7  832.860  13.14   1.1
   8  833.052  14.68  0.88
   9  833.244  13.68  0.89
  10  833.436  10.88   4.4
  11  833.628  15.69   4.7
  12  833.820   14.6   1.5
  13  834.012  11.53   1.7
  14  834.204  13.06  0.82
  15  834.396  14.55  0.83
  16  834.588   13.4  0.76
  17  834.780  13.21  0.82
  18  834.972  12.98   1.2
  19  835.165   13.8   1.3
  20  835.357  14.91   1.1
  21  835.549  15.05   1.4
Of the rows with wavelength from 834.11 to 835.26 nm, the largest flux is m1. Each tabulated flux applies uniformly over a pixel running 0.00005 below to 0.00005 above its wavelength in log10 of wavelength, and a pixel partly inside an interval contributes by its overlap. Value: 14.55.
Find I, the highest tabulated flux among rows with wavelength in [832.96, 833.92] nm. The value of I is 15.69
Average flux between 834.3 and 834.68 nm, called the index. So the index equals 14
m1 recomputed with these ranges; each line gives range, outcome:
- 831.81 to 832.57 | 17.54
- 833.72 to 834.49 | 14.6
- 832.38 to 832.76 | 13.94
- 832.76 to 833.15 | 14.68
